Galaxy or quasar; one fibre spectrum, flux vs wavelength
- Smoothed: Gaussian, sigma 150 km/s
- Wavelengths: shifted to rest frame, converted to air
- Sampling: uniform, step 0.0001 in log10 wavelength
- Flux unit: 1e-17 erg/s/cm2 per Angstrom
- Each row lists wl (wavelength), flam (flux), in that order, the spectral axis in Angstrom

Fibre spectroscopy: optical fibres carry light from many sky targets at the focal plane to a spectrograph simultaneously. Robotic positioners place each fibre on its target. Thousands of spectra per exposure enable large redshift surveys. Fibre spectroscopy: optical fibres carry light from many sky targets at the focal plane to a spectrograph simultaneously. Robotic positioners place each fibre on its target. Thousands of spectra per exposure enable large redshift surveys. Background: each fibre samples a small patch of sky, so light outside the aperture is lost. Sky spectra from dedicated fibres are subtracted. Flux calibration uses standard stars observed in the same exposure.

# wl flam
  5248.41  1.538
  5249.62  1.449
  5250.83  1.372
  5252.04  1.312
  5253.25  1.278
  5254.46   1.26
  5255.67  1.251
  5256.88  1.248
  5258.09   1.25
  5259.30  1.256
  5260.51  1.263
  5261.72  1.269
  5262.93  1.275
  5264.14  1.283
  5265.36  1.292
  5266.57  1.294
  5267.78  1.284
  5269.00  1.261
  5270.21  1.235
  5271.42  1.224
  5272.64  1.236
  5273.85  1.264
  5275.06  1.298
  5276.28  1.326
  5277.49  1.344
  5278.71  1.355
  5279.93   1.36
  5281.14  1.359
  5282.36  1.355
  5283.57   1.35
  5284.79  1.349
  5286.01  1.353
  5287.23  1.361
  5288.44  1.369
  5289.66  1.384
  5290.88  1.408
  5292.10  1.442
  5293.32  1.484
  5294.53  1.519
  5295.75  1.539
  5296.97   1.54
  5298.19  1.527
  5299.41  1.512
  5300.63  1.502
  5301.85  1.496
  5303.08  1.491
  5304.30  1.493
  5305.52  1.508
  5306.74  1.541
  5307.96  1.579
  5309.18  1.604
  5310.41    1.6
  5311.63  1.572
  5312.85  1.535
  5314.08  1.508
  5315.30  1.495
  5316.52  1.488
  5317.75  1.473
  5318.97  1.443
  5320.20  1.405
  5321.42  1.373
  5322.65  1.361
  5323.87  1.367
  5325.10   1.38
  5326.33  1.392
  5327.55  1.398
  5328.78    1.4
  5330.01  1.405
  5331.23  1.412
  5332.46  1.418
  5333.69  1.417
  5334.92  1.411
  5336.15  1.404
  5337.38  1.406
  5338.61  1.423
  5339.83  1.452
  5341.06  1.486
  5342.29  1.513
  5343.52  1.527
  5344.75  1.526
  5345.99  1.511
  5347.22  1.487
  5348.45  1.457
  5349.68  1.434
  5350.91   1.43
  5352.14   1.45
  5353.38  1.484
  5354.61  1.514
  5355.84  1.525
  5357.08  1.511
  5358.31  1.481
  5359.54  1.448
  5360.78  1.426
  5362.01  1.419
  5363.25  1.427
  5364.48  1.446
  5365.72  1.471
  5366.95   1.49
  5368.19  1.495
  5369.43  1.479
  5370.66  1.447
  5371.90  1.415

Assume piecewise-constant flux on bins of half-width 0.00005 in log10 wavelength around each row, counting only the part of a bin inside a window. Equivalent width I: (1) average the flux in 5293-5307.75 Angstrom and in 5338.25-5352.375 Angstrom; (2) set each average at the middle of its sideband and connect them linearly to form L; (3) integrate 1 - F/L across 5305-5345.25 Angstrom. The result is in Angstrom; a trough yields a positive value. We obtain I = 0.9 Angstrom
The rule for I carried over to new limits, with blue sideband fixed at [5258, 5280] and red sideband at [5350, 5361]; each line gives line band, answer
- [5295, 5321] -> -2.80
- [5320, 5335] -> 0.19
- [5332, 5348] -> -0.22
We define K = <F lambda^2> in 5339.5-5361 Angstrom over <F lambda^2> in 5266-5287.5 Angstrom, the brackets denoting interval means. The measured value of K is 1.2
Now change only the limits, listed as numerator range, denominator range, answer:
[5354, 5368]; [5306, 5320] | 0.98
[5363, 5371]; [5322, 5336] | 1.07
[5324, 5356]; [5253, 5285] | 1.15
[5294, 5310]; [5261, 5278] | 1.21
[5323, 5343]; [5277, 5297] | 1.03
